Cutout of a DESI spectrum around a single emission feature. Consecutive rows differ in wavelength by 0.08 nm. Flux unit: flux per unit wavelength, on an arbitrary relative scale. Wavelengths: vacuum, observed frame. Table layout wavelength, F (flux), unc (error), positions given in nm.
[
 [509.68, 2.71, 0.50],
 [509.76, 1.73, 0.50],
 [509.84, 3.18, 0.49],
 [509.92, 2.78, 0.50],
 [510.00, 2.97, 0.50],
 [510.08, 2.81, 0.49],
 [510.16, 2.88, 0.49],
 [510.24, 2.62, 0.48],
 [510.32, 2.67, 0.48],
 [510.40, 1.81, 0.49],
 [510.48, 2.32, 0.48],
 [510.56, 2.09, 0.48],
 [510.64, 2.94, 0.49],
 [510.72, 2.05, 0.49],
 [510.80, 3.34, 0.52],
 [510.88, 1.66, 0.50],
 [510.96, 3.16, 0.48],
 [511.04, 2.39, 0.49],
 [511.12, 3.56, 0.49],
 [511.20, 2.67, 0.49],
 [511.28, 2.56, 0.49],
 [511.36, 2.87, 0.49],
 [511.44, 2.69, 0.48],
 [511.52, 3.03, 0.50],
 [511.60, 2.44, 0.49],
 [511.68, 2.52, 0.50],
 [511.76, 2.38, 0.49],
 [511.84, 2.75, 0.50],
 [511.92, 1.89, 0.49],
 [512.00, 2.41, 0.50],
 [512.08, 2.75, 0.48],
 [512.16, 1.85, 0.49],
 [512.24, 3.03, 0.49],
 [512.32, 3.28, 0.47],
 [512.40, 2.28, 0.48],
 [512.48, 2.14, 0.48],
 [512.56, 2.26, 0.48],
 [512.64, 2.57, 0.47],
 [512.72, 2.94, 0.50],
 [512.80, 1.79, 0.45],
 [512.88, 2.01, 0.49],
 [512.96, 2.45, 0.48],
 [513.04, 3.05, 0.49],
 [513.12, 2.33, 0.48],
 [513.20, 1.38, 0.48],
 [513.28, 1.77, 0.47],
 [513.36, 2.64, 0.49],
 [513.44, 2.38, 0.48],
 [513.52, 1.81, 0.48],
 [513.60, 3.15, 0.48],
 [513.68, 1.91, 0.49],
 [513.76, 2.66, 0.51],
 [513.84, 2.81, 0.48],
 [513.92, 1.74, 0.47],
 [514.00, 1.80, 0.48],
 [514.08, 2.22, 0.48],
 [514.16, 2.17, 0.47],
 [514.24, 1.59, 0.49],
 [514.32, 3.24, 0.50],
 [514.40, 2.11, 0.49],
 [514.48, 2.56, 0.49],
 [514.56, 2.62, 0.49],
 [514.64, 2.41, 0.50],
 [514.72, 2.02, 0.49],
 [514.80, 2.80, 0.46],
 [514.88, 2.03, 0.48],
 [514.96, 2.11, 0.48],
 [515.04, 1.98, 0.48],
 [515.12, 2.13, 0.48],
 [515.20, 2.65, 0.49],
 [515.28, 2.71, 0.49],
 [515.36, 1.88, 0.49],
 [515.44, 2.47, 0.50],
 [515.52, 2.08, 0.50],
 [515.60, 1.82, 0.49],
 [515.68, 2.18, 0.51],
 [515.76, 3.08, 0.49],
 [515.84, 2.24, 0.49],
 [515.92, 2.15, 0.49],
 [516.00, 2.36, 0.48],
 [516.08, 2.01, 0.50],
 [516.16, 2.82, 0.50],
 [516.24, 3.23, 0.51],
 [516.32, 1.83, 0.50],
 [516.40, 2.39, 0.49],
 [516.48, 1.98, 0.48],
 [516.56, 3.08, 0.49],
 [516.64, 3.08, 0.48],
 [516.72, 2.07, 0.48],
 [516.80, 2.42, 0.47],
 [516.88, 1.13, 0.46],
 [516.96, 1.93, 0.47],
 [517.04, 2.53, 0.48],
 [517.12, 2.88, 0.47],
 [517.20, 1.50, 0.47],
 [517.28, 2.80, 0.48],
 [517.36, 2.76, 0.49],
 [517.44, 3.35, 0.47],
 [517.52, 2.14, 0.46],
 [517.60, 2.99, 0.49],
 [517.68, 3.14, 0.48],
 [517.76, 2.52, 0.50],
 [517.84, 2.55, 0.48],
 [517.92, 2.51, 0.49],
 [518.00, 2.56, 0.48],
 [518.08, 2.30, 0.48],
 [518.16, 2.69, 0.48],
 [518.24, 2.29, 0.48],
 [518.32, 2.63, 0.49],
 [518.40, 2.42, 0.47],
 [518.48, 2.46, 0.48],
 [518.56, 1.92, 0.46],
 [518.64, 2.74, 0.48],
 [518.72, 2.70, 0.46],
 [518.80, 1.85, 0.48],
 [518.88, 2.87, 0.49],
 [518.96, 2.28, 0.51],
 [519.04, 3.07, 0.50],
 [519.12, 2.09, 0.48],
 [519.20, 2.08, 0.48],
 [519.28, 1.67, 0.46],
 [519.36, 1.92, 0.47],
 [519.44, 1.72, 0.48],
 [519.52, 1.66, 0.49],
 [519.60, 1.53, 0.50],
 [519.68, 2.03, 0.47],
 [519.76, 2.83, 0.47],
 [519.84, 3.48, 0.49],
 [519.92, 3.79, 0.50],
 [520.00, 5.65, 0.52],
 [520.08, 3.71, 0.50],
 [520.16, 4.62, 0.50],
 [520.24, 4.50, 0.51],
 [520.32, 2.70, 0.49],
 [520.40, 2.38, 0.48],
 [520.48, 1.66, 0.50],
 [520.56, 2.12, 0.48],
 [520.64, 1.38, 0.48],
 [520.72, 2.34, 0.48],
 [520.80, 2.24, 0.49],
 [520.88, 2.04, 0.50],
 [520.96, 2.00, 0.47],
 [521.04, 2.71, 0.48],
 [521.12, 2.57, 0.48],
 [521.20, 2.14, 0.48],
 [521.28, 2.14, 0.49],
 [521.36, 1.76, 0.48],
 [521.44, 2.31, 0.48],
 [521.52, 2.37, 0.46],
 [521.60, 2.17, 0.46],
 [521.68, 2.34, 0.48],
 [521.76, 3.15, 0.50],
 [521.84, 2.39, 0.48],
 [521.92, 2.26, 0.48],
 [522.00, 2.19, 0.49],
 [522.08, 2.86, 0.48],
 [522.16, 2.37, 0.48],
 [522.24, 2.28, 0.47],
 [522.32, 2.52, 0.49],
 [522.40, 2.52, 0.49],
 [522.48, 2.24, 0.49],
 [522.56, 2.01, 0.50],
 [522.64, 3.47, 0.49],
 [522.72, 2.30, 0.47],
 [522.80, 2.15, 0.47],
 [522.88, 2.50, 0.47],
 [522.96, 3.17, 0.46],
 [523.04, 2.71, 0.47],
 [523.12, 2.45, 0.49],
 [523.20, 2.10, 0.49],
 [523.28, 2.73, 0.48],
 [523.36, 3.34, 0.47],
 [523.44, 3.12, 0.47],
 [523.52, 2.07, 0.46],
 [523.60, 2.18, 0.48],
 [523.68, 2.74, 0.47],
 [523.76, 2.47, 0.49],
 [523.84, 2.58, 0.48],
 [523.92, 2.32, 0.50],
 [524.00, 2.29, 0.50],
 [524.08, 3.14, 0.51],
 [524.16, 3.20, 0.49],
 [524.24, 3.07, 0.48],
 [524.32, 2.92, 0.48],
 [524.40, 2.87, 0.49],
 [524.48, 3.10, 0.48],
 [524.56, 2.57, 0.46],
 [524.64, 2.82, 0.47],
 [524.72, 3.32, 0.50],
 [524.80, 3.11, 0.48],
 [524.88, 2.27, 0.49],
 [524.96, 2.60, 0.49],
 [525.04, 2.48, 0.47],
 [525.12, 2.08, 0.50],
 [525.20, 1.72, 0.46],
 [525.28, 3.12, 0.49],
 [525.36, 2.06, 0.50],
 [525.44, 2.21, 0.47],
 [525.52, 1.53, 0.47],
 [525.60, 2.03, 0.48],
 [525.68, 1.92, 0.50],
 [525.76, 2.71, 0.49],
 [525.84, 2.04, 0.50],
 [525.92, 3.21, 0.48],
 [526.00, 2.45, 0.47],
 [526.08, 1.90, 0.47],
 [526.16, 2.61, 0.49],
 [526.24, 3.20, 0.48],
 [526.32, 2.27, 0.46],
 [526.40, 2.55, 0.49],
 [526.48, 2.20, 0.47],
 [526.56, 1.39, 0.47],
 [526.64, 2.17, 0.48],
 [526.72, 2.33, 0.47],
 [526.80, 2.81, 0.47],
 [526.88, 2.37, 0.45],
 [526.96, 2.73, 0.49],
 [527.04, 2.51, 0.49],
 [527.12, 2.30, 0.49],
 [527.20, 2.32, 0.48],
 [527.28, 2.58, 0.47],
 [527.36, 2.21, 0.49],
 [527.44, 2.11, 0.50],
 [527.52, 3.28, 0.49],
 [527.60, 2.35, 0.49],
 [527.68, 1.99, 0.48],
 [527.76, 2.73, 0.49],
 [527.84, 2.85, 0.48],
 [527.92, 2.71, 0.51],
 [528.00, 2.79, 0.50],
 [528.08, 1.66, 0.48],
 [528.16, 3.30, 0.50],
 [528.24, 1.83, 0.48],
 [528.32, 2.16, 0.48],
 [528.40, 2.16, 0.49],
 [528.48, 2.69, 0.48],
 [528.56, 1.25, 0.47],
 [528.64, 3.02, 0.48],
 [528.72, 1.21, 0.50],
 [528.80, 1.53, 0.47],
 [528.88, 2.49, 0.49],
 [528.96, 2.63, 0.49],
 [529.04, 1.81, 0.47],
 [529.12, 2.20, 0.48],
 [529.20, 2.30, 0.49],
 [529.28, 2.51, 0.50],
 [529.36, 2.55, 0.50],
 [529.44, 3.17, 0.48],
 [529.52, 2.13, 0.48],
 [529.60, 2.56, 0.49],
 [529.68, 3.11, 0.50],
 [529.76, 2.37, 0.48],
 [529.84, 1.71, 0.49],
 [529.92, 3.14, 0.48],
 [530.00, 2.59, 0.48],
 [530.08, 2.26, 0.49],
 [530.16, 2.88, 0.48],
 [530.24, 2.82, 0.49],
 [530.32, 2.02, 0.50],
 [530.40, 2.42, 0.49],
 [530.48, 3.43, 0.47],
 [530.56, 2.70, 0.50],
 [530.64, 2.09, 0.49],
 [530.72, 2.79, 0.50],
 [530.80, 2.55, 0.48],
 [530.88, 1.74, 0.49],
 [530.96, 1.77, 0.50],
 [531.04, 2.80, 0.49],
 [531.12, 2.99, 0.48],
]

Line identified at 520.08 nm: Hgamma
